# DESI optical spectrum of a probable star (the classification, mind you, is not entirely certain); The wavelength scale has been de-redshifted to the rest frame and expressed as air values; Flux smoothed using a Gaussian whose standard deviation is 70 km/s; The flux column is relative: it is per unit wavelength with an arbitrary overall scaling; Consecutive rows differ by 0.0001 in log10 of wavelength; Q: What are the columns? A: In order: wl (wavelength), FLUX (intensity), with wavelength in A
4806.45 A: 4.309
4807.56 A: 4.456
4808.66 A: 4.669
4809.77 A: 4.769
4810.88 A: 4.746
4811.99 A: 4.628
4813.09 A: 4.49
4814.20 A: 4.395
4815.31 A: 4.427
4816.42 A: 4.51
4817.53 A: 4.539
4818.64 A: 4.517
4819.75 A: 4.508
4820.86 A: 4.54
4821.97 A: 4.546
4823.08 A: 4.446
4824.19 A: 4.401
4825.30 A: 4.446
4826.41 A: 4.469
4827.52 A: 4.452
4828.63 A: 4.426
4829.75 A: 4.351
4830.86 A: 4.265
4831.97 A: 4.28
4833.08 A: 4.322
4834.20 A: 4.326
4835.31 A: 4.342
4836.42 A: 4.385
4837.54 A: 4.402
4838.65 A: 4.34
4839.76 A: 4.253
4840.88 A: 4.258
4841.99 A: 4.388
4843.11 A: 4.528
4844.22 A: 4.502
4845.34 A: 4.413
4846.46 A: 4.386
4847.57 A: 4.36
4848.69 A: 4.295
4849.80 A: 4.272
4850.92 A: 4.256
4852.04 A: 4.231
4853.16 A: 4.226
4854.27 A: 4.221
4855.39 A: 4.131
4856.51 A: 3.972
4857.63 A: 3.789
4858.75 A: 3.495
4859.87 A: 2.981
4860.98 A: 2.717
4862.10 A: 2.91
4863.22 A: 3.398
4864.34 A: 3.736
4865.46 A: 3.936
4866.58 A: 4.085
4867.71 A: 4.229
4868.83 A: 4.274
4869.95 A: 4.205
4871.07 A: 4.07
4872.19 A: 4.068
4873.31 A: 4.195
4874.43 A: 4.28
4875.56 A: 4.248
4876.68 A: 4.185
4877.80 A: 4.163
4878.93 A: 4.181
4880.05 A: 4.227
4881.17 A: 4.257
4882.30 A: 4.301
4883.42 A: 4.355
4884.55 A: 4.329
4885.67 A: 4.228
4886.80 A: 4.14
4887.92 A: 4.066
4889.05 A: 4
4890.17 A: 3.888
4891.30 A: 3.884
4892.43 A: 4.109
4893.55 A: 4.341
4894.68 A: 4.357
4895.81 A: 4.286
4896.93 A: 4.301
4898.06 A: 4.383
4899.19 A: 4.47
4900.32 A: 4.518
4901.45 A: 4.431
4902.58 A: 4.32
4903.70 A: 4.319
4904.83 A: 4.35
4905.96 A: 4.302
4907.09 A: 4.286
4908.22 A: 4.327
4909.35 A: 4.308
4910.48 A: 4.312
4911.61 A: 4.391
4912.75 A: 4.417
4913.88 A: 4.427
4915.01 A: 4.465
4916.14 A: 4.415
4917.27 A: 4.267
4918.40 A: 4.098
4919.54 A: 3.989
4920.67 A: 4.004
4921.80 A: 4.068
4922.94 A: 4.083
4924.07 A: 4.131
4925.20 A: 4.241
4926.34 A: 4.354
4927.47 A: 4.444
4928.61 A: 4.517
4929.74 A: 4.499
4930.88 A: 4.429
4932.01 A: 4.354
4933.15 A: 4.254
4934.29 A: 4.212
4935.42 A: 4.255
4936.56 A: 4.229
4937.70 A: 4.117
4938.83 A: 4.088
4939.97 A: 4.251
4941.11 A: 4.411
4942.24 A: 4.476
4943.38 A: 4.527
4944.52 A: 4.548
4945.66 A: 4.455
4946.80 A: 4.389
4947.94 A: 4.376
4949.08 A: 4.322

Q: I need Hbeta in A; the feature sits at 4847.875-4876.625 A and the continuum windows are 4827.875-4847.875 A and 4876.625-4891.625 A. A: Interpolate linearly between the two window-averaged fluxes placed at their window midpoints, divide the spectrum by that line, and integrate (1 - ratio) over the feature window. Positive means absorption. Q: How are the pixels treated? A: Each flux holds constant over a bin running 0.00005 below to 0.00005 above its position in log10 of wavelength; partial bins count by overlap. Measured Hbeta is 2.2 A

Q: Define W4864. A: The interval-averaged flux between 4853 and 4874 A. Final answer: 3.82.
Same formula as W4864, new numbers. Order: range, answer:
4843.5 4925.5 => 4.15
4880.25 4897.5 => 4.19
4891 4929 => 4.29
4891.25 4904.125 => 4.33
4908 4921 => 4.29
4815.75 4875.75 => 4.19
